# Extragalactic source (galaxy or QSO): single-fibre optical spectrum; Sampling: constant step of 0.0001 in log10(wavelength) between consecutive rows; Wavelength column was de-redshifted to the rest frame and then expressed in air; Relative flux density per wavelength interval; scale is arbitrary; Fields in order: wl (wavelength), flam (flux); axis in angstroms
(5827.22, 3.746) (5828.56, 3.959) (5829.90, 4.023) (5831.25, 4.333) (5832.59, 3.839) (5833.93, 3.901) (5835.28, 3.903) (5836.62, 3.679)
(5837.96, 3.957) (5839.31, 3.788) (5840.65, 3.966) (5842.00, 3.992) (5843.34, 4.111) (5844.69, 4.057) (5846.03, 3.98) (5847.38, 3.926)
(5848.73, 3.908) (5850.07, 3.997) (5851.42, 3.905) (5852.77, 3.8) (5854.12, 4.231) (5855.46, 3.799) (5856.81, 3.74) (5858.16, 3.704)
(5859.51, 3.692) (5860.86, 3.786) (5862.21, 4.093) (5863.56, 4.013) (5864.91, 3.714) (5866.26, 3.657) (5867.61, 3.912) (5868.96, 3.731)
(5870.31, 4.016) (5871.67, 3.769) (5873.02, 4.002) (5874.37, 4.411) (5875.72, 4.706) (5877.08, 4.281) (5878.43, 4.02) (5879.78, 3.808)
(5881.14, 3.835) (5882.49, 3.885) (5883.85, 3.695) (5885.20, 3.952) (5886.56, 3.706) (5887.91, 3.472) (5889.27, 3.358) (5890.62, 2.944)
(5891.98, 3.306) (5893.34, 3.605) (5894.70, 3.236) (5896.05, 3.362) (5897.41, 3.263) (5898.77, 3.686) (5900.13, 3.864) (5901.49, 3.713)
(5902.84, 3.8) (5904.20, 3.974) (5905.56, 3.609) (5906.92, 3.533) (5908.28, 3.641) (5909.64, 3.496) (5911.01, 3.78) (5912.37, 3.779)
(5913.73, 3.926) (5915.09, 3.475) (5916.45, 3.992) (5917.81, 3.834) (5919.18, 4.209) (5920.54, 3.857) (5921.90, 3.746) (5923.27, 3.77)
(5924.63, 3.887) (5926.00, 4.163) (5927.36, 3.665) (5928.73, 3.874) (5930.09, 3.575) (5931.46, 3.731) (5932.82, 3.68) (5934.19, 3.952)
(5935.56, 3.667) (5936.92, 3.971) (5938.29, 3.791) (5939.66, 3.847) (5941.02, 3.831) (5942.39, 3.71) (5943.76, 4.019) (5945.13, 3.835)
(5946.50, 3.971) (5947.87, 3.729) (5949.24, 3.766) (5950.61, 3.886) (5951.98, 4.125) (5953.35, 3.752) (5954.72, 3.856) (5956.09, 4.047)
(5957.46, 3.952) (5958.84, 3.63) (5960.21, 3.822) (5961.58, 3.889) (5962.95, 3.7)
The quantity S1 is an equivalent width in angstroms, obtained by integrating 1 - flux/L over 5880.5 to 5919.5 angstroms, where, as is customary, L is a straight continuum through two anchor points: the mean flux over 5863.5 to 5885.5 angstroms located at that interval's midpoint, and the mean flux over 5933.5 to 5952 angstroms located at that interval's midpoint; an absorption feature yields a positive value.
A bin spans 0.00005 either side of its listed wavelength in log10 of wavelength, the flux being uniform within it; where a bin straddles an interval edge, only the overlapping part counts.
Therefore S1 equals 2.7 angstroms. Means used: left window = 3.96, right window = 3.85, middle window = 3.65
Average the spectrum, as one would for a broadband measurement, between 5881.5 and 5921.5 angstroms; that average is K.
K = 3.66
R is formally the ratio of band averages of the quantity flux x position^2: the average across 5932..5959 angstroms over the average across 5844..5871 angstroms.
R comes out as 1.0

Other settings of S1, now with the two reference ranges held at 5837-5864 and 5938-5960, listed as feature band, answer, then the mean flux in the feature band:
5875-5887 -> -0.3 angstroms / 3.99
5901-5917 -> 0.7 angstroms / 3.73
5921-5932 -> 0.2 angstroms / 3.8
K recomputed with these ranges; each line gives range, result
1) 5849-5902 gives 3.79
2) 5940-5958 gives 3.88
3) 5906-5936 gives 3.78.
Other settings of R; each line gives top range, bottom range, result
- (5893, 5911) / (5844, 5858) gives 0.93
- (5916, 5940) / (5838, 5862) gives 1.01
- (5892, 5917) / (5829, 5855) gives 0.94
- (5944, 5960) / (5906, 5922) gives 1.04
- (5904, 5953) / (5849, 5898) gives 1.02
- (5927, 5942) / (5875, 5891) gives 1.01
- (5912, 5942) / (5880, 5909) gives 1.08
